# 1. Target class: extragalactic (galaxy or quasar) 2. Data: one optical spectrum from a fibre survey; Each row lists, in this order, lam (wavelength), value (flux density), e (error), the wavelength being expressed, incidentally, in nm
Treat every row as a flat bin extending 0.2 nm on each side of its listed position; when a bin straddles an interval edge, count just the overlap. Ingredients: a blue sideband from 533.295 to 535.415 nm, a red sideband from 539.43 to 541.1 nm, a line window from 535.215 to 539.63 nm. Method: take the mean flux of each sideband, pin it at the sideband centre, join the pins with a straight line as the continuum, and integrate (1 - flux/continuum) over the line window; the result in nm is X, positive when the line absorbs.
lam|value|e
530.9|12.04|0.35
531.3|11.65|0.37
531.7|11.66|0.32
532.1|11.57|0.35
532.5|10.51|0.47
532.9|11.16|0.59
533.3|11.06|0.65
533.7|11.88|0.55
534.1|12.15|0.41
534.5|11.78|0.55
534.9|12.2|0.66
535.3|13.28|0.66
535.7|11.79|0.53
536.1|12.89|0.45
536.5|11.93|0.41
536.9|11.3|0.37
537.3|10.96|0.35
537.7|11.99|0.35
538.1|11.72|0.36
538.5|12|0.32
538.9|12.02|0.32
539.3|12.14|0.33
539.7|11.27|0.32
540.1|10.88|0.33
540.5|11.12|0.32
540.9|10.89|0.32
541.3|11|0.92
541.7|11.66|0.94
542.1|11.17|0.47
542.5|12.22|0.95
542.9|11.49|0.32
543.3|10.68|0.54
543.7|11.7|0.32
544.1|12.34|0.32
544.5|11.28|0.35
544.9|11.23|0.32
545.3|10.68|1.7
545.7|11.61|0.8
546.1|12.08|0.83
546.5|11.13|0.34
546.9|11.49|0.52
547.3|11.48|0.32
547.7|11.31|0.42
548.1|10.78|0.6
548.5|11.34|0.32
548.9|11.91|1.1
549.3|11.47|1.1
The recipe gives -0.14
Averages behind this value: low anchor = 12.1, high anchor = 11.1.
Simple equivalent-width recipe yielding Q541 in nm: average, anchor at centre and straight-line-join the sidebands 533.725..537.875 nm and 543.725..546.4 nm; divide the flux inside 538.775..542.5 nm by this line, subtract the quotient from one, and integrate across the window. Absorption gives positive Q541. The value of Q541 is 0.12 nm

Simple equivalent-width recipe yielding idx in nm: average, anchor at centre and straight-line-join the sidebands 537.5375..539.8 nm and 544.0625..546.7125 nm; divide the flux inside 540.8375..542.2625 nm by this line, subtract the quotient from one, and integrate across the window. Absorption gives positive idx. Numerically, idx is 0.06 nm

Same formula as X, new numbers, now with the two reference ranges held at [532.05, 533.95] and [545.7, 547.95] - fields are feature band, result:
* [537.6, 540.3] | -0.09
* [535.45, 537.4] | -0.10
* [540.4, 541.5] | 0.04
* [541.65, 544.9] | -0.03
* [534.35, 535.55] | -0.12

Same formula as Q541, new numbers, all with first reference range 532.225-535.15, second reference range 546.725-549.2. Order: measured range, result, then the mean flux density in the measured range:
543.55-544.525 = -0.037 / 11.9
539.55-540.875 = 0.049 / 11.1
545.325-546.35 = -0.018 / 11.6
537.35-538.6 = -0.029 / 11.8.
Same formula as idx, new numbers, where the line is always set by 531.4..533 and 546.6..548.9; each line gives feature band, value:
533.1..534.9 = -0.081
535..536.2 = -0.141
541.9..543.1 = -0.034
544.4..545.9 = 0.016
